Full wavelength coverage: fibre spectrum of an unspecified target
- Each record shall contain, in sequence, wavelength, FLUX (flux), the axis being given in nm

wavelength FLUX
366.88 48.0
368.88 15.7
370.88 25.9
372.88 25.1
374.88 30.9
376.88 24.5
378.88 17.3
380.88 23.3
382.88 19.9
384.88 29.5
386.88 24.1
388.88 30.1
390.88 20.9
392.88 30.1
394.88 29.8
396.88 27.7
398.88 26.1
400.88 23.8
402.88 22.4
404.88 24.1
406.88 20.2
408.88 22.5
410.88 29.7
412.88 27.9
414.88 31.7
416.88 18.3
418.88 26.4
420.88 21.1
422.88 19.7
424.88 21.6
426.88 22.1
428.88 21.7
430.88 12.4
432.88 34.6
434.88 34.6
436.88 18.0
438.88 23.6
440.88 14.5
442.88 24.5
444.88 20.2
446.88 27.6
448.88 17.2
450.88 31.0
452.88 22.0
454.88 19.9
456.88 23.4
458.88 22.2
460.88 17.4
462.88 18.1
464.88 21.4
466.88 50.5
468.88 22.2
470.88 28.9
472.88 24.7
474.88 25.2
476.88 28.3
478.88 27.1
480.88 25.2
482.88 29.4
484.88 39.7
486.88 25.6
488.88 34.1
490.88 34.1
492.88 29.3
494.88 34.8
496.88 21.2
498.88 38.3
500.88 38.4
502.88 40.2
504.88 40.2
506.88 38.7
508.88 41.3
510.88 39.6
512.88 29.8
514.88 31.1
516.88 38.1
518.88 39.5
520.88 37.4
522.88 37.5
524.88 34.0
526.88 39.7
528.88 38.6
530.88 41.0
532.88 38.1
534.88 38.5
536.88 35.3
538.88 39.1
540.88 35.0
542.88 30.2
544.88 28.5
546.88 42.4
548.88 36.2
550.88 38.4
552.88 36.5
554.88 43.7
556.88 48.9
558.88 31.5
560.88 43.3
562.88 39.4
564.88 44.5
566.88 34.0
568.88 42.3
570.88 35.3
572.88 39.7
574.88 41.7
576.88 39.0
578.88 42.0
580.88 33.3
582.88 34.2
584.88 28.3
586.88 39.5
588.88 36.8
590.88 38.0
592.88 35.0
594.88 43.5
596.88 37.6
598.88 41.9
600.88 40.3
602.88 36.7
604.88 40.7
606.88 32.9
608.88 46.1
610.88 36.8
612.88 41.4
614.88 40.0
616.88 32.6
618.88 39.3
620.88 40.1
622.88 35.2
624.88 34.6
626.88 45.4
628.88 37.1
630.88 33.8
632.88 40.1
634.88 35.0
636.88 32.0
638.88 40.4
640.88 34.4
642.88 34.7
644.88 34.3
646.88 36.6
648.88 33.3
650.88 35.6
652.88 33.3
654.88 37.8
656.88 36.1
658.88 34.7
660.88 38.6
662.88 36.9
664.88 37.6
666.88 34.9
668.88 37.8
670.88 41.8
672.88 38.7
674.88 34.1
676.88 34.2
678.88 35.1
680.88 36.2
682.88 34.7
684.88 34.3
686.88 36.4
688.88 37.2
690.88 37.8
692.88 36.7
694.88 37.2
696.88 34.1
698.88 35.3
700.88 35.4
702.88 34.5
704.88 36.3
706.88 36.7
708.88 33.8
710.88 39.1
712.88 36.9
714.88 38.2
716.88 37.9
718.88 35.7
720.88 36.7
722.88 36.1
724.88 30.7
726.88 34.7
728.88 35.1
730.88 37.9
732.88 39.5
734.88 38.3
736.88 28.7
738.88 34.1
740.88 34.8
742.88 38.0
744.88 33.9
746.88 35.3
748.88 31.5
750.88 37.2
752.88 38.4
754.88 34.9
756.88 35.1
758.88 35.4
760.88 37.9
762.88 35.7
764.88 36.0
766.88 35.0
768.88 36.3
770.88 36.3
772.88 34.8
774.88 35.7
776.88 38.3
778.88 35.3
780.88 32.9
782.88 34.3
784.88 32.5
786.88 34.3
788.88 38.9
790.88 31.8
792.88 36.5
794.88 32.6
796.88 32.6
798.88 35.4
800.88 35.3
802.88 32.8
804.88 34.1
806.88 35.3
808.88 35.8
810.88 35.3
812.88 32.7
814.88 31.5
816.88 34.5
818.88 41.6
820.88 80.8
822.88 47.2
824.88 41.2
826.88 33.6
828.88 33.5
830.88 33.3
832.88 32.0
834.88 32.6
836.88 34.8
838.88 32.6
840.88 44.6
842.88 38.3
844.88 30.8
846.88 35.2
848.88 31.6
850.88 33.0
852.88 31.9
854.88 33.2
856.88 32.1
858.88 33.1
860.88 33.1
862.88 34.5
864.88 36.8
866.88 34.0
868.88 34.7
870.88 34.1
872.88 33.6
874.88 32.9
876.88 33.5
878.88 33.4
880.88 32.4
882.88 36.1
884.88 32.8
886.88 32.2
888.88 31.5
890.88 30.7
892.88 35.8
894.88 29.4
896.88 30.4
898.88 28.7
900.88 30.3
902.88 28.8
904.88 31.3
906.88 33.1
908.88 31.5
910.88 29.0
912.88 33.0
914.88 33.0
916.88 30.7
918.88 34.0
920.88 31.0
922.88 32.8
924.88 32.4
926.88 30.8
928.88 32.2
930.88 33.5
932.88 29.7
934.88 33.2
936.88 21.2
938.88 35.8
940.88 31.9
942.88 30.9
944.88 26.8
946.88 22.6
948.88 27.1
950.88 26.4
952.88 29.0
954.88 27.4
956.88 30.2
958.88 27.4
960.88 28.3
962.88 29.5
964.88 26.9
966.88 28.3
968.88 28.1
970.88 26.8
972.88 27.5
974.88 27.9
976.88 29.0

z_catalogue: 0.251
